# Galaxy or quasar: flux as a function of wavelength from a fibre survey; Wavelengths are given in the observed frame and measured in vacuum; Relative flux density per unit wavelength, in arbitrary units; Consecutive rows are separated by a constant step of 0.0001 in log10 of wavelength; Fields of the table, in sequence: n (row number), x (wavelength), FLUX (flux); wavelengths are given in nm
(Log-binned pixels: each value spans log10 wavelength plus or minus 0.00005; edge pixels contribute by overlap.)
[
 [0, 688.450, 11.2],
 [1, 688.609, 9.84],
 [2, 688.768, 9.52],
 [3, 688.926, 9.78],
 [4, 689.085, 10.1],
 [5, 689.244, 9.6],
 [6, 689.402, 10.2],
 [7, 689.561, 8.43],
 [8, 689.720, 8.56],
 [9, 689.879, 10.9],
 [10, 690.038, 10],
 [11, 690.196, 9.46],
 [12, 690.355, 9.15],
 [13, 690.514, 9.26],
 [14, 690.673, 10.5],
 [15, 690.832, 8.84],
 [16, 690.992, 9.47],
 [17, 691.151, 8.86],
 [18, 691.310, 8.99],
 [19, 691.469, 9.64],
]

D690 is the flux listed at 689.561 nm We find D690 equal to 8.43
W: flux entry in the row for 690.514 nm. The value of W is 9.26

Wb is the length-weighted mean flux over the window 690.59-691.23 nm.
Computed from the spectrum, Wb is 9.41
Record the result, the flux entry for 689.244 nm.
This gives 9.6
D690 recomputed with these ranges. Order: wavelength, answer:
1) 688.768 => 9.52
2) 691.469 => 9.64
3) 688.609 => 9.84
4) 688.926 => 9.78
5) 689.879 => 10.9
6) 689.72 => 8.56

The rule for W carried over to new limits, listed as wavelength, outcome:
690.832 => 8.84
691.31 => 8.99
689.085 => 10.1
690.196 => 9.46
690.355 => 9.15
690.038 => 10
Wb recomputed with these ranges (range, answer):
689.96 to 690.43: 9.56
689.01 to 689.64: 9.58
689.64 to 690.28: 9.73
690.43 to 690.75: 9.86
